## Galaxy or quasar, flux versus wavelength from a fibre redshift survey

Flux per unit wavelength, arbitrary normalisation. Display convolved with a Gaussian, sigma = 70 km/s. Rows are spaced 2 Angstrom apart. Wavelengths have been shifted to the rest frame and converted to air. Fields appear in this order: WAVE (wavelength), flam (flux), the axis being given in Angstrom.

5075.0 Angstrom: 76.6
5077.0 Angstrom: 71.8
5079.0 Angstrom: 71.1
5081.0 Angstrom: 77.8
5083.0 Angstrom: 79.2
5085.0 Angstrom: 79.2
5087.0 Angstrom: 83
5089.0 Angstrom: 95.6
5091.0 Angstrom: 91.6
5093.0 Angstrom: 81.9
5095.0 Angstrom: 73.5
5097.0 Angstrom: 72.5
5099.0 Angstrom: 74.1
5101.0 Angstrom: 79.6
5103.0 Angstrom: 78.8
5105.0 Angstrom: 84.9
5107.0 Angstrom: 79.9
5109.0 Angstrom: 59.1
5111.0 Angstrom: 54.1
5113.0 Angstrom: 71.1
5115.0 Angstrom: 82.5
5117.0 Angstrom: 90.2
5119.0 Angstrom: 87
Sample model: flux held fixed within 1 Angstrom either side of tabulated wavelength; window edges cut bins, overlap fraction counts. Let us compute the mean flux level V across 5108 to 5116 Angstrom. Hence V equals 66.7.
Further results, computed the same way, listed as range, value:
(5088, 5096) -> 85.7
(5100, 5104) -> 79.2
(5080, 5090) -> 83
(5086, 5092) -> 90.1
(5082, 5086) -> 79.2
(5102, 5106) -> 81.8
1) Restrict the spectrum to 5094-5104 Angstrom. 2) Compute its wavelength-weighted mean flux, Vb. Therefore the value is 75.7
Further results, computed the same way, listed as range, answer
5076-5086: 75.8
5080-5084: 78.5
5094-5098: 73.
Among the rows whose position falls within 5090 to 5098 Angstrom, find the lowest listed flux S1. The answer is 72.5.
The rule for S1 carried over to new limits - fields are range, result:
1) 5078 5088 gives 71.1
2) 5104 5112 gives 54.1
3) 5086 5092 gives 83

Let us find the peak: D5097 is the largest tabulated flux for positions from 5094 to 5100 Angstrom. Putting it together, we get 74.1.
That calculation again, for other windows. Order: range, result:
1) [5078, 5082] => 77.8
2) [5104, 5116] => 84.9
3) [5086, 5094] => 95.6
